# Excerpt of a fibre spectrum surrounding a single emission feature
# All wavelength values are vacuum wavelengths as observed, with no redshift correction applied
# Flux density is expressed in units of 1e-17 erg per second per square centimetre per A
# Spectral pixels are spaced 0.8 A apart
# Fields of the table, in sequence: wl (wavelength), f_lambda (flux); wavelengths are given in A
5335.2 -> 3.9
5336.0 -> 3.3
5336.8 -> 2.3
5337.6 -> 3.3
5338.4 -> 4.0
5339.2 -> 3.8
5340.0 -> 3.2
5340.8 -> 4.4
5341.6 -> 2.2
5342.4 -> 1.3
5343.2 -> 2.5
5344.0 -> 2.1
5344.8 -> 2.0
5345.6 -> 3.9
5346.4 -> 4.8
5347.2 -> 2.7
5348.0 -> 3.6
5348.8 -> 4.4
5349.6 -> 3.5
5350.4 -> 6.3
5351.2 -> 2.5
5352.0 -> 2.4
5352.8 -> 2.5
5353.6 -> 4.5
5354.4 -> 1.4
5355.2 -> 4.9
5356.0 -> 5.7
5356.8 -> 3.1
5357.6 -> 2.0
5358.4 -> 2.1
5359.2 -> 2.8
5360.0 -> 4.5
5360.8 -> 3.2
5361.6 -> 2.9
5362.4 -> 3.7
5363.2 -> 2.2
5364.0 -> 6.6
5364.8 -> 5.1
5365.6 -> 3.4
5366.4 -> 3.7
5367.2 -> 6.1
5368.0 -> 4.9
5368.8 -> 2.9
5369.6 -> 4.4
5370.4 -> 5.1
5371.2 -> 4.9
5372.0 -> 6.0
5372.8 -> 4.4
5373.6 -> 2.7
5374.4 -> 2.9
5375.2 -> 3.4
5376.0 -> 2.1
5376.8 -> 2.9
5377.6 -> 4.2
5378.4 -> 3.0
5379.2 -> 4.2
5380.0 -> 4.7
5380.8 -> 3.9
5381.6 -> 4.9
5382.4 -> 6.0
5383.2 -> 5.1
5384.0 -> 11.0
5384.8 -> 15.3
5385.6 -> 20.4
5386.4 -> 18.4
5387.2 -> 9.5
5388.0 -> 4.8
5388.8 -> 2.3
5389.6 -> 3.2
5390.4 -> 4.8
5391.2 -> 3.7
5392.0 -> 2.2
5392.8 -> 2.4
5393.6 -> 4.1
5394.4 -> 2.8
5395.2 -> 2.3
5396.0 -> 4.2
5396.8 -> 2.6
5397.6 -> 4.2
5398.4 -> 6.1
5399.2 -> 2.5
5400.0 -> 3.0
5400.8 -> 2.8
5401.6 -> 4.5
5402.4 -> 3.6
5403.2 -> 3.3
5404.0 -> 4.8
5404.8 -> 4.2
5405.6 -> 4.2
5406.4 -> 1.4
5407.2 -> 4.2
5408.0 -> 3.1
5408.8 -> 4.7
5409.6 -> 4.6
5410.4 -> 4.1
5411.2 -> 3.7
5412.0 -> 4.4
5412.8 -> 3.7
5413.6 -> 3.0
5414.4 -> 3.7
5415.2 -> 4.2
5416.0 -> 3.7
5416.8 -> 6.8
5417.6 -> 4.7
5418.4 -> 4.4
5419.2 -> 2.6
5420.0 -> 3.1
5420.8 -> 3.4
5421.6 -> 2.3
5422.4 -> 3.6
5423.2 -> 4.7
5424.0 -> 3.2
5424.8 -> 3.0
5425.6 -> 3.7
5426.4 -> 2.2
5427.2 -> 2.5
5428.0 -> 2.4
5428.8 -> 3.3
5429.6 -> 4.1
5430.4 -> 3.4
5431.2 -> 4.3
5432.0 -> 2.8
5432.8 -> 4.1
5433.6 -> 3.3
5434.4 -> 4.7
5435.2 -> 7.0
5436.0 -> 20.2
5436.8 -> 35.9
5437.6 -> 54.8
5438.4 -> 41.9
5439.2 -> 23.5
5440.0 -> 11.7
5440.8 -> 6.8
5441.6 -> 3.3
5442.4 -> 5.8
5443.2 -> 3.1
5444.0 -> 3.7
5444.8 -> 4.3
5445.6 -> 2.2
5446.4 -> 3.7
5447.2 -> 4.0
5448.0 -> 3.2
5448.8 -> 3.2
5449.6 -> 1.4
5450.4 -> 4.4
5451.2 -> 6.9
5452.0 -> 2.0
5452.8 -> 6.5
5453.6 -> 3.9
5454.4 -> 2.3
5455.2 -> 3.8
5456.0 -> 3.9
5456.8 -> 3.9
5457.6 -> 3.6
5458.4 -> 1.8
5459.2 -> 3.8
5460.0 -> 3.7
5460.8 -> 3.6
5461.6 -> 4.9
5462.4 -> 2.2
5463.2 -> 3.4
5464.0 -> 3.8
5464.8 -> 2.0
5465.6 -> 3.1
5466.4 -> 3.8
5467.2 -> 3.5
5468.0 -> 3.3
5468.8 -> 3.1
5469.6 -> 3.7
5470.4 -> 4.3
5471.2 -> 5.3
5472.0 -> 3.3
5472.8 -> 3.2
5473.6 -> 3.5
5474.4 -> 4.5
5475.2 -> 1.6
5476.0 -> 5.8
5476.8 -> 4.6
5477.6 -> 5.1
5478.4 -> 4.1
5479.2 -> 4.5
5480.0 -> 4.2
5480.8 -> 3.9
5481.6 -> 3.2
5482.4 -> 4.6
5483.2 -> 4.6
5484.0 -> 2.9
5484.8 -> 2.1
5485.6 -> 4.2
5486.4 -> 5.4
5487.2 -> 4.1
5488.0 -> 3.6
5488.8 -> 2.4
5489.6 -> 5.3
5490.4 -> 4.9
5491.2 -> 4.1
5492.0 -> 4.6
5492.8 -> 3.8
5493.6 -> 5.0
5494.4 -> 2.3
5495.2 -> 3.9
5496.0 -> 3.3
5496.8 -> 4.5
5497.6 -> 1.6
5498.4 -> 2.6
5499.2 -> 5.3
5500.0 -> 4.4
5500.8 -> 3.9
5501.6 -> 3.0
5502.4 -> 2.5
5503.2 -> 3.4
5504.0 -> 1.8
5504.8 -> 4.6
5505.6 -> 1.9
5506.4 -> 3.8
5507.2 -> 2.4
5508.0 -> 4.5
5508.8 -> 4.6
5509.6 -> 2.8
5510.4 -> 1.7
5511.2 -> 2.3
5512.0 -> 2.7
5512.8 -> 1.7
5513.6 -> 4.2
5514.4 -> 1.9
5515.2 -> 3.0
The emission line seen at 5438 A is [O III]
